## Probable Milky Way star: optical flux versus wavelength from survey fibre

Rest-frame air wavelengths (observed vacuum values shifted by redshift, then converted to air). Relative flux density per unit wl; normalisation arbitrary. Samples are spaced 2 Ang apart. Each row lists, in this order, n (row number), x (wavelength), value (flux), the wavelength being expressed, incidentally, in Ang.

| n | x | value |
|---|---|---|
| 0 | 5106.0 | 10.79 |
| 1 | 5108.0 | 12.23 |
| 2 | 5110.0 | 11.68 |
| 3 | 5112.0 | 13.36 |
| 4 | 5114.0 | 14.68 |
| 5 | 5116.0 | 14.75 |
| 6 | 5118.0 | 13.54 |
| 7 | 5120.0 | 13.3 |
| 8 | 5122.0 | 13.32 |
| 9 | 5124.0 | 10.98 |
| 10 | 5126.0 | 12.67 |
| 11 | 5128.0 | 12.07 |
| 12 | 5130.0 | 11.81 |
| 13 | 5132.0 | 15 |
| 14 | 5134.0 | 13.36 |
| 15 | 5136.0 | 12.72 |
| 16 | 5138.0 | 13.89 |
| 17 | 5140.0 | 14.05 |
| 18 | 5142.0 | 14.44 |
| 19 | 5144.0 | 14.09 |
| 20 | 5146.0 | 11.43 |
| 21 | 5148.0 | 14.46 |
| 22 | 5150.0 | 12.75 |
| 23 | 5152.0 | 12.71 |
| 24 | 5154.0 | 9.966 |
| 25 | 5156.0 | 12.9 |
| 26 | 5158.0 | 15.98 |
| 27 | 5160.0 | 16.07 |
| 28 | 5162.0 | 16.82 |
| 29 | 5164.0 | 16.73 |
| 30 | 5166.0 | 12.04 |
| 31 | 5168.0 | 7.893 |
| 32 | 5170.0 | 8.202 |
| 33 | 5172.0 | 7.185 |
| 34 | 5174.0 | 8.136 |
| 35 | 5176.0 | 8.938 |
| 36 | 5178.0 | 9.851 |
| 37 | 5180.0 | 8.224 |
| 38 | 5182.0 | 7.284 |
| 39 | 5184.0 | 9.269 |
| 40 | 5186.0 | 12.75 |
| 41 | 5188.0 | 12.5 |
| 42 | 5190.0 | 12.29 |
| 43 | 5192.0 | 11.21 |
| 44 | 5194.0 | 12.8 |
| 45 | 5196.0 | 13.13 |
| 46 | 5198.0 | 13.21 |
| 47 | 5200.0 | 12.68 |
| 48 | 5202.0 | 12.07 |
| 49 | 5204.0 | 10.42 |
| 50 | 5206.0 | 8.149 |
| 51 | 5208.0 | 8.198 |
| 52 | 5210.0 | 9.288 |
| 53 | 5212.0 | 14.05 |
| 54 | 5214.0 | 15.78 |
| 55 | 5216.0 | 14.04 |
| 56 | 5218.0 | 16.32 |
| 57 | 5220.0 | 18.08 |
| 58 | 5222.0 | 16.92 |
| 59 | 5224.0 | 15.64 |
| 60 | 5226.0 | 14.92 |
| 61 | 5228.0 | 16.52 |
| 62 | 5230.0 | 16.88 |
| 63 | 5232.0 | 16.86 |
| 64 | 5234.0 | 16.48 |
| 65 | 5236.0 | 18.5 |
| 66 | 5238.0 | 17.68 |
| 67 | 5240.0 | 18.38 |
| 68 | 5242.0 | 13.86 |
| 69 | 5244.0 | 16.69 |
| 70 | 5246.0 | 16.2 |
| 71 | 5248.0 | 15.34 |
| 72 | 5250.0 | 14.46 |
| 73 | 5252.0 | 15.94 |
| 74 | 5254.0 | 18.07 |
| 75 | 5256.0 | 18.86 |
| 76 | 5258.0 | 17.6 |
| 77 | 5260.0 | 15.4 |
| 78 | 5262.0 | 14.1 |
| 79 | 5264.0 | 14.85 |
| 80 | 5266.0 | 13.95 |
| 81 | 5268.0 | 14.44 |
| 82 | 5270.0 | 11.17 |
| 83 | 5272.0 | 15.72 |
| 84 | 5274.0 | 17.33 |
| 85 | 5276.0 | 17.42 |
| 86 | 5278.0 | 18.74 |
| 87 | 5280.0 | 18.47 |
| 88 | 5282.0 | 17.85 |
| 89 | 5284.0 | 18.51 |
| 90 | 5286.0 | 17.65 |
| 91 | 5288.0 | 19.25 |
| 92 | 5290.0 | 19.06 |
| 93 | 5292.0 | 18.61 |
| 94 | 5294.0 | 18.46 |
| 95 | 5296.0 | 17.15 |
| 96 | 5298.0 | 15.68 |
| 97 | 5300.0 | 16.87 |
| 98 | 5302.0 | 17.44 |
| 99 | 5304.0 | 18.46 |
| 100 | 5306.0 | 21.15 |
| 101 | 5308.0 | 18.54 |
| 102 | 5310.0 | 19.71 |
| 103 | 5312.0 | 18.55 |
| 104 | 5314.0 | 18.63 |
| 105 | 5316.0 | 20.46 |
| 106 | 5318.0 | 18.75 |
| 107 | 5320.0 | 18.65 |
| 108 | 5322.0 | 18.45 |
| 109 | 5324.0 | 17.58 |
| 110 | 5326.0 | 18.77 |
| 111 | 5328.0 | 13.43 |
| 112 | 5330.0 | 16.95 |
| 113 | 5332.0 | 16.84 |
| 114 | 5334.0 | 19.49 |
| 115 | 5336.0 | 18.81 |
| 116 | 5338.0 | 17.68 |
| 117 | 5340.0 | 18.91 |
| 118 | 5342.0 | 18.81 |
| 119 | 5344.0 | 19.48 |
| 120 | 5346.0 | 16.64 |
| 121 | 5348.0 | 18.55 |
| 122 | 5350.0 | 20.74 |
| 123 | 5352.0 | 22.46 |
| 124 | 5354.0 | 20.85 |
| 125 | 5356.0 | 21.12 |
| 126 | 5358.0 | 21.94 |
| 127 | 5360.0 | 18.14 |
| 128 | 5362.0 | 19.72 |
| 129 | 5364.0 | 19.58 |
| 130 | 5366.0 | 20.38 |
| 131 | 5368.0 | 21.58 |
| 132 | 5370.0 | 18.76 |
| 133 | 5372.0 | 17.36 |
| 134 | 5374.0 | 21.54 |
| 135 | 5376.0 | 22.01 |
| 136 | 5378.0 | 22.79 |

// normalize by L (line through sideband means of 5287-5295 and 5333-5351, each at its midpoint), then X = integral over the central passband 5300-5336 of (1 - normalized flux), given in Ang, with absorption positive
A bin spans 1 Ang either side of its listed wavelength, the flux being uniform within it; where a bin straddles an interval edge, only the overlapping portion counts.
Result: 1.0 Ang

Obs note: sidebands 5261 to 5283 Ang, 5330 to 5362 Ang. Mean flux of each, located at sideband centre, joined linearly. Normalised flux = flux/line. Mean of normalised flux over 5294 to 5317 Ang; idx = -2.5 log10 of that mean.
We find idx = -0.06 mag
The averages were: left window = 15.8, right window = 19.3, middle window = 18.4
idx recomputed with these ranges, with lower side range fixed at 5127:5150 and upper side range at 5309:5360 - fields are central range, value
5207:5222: 0.121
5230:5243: -0.055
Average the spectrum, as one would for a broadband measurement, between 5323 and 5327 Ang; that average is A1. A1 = 18.2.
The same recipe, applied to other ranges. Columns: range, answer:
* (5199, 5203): 12.4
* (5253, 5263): 16.8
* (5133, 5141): 13.5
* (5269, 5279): 16.1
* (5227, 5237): 17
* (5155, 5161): 15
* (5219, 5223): 17.5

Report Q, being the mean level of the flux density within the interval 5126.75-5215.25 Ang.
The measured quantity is 12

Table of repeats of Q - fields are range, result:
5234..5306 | 16.9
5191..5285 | 15.2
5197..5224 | 13.1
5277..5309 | 18.2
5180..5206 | 11.4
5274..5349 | 18.2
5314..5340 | 18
